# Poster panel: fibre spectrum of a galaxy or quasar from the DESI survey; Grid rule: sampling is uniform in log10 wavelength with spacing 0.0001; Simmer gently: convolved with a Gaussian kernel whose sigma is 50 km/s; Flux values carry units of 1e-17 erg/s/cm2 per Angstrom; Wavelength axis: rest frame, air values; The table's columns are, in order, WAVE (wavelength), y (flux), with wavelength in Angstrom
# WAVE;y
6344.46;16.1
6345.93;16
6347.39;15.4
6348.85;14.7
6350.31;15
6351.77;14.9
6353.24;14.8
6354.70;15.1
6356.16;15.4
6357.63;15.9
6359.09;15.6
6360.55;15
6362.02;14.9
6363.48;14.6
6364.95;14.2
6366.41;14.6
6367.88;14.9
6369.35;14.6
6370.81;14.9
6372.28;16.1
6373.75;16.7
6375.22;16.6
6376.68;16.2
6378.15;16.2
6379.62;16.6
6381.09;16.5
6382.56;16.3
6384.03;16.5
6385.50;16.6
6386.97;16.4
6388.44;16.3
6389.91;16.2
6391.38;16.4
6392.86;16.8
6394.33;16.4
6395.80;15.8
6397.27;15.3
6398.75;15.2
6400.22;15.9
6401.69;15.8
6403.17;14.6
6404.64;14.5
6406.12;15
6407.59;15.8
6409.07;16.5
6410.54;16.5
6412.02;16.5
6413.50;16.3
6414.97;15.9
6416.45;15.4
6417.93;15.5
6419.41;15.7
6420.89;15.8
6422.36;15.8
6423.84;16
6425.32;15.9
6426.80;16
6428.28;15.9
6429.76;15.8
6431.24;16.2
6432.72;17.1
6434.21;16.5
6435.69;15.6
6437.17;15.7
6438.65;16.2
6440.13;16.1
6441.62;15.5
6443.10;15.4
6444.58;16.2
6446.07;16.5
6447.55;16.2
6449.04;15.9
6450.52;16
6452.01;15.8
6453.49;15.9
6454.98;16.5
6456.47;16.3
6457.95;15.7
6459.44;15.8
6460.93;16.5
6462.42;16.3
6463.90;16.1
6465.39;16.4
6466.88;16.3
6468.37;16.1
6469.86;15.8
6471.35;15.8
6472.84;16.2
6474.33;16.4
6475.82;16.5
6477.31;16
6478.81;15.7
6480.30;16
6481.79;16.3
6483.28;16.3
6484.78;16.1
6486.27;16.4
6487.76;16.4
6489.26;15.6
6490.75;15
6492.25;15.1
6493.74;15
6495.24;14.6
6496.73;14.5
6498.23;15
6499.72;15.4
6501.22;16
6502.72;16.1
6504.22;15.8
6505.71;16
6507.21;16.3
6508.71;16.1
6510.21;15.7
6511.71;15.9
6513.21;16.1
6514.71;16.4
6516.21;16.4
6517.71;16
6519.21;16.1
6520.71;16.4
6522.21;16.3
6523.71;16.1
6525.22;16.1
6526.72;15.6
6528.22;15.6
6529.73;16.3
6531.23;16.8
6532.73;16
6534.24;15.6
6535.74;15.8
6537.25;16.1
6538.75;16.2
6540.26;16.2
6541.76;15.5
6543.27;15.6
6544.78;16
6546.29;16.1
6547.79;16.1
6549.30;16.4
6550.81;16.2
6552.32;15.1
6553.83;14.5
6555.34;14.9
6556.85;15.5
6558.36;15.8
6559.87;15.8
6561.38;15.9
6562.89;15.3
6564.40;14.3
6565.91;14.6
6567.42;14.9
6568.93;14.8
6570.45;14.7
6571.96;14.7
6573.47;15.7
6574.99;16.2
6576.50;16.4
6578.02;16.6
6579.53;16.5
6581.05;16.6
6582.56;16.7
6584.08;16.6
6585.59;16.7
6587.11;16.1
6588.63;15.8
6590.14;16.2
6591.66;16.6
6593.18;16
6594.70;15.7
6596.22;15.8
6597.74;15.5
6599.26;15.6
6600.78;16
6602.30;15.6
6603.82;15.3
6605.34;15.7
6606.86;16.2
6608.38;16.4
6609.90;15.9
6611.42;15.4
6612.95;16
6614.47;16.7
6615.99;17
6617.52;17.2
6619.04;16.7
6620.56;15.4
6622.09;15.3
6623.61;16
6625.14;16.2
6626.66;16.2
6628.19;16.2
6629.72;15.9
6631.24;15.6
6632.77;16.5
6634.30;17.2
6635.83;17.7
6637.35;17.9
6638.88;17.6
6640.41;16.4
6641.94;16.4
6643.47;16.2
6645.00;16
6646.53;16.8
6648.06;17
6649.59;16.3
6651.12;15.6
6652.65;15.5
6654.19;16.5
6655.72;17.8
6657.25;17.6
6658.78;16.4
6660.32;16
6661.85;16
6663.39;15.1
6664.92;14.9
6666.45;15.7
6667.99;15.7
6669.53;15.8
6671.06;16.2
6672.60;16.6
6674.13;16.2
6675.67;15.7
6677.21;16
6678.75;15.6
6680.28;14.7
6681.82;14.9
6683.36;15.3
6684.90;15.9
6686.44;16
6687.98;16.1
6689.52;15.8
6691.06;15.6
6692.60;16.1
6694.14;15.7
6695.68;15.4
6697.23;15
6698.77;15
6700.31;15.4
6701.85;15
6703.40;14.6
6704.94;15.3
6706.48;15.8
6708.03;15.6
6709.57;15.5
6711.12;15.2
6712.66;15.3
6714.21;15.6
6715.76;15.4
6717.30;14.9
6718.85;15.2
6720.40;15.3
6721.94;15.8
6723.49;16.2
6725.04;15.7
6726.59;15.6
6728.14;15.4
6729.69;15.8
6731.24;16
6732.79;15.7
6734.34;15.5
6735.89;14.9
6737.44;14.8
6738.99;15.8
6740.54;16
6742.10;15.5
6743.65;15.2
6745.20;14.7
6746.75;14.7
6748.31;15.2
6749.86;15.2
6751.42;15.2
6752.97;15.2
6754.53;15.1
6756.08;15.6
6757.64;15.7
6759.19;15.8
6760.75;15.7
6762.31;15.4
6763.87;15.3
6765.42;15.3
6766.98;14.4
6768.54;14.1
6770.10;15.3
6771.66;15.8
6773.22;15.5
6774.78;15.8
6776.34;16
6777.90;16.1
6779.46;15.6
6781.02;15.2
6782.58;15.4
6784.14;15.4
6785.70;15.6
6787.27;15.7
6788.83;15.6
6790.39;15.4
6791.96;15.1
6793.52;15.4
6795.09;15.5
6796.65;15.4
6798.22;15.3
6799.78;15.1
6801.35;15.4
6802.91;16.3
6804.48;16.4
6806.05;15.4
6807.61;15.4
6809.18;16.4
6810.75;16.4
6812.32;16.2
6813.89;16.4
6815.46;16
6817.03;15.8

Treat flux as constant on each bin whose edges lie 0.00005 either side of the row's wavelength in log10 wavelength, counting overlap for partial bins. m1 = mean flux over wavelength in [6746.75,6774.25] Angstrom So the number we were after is 15.3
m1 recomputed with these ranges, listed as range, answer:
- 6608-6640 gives 16.4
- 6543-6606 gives 15.7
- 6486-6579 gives 15.7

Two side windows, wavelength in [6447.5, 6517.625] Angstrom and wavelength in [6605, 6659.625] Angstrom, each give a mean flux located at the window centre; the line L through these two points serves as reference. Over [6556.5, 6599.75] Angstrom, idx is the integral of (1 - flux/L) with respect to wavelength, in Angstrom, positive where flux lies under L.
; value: 1.2 Angstrom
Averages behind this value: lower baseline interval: 15.9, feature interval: 15.8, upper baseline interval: 16.4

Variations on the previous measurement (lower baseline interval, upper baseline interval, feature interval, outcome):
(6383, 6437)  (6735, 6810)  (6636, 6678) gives -1.9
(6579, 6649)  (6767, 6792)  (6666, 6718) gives 1.1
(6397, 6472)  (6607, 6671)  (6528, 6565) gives 0.9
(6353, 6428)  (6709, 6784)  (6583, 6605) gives -0.6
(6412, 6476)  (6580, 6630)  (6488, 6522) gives 0.7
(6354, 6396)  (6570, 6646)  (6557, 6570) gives 0.8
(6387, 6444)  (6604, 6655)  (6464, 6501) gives 0.6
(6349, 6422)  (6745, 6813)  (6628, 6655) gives -1.7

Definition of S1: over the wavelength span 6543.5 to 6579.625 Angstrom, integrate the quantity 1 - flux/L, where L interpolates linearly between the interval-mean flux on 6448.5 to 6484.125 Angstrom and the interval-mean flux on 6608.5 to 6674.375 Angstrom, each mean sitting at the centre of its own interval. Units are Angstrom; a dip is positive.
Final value 1.5 Angstrom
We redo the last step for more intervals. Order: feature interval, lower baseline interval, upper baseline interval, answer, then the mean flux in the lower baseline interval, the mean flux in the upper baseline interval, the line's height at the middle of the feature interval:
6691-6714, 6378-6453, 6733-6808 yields 0.2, 16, 15.4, 15.5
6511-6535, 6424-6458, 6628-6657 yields 0.2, 16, 16.6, 16.3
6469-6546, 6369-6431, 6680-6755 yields -0.7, 16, 15.4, 15.8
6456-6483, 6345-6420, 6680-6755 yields -0.9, 15.7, 15.4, 15.6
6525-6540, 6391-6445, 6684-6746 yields -0.3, 15.9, 15.5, 15.7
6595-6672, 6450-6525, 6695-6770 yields -3.1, 15.9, 15.3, 15.6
